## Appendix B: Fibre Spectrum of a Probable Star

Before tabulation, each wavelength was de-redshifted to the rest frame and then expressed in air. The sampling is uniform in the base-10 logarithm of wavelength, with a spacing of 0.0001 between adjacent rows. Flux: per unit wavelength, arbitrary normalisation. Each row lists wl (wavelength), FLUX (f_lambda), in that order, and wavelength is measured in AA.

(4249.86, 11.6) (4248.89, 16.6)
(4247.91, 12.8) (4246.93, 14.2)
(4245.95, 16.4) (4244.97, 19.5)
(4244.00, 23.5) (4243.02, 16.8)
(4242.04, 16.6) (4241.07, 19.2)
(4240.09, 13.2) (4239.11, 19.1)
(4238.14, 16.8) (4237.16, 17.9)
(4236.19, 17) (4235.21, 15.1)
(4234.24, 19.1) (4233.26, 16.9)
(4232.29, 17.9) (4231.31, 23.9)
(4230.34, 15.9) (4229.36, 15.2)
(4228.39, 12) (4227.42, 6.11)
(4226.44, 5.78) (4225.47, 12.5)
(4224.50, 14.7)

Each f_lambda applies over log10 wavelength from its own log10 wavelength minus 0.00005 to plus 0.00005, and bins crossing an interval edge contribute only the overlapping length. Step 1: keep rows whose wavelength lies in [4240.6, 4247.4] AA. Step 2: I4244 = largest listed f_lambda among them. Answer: 23.5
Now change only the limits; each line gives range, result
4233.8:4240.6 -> 19.1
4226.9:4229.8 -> 15.2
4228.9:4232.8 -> 23.9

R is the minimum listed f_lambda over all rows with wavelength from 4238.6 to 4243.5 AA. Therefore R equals 13.2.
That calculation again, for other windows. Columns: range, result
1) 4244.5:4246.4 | 16.4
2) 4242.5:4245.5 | 16.8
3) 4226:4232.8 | 5.78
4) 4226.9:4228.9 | 6.11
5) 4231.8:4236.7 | 15.1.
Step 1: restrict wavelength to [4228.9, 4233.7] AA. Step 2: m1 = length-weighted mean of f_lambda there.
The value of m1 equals 18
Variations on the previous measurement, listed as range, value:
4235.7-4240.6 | 16.8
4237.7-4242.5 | 17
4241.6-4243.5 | 16.7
